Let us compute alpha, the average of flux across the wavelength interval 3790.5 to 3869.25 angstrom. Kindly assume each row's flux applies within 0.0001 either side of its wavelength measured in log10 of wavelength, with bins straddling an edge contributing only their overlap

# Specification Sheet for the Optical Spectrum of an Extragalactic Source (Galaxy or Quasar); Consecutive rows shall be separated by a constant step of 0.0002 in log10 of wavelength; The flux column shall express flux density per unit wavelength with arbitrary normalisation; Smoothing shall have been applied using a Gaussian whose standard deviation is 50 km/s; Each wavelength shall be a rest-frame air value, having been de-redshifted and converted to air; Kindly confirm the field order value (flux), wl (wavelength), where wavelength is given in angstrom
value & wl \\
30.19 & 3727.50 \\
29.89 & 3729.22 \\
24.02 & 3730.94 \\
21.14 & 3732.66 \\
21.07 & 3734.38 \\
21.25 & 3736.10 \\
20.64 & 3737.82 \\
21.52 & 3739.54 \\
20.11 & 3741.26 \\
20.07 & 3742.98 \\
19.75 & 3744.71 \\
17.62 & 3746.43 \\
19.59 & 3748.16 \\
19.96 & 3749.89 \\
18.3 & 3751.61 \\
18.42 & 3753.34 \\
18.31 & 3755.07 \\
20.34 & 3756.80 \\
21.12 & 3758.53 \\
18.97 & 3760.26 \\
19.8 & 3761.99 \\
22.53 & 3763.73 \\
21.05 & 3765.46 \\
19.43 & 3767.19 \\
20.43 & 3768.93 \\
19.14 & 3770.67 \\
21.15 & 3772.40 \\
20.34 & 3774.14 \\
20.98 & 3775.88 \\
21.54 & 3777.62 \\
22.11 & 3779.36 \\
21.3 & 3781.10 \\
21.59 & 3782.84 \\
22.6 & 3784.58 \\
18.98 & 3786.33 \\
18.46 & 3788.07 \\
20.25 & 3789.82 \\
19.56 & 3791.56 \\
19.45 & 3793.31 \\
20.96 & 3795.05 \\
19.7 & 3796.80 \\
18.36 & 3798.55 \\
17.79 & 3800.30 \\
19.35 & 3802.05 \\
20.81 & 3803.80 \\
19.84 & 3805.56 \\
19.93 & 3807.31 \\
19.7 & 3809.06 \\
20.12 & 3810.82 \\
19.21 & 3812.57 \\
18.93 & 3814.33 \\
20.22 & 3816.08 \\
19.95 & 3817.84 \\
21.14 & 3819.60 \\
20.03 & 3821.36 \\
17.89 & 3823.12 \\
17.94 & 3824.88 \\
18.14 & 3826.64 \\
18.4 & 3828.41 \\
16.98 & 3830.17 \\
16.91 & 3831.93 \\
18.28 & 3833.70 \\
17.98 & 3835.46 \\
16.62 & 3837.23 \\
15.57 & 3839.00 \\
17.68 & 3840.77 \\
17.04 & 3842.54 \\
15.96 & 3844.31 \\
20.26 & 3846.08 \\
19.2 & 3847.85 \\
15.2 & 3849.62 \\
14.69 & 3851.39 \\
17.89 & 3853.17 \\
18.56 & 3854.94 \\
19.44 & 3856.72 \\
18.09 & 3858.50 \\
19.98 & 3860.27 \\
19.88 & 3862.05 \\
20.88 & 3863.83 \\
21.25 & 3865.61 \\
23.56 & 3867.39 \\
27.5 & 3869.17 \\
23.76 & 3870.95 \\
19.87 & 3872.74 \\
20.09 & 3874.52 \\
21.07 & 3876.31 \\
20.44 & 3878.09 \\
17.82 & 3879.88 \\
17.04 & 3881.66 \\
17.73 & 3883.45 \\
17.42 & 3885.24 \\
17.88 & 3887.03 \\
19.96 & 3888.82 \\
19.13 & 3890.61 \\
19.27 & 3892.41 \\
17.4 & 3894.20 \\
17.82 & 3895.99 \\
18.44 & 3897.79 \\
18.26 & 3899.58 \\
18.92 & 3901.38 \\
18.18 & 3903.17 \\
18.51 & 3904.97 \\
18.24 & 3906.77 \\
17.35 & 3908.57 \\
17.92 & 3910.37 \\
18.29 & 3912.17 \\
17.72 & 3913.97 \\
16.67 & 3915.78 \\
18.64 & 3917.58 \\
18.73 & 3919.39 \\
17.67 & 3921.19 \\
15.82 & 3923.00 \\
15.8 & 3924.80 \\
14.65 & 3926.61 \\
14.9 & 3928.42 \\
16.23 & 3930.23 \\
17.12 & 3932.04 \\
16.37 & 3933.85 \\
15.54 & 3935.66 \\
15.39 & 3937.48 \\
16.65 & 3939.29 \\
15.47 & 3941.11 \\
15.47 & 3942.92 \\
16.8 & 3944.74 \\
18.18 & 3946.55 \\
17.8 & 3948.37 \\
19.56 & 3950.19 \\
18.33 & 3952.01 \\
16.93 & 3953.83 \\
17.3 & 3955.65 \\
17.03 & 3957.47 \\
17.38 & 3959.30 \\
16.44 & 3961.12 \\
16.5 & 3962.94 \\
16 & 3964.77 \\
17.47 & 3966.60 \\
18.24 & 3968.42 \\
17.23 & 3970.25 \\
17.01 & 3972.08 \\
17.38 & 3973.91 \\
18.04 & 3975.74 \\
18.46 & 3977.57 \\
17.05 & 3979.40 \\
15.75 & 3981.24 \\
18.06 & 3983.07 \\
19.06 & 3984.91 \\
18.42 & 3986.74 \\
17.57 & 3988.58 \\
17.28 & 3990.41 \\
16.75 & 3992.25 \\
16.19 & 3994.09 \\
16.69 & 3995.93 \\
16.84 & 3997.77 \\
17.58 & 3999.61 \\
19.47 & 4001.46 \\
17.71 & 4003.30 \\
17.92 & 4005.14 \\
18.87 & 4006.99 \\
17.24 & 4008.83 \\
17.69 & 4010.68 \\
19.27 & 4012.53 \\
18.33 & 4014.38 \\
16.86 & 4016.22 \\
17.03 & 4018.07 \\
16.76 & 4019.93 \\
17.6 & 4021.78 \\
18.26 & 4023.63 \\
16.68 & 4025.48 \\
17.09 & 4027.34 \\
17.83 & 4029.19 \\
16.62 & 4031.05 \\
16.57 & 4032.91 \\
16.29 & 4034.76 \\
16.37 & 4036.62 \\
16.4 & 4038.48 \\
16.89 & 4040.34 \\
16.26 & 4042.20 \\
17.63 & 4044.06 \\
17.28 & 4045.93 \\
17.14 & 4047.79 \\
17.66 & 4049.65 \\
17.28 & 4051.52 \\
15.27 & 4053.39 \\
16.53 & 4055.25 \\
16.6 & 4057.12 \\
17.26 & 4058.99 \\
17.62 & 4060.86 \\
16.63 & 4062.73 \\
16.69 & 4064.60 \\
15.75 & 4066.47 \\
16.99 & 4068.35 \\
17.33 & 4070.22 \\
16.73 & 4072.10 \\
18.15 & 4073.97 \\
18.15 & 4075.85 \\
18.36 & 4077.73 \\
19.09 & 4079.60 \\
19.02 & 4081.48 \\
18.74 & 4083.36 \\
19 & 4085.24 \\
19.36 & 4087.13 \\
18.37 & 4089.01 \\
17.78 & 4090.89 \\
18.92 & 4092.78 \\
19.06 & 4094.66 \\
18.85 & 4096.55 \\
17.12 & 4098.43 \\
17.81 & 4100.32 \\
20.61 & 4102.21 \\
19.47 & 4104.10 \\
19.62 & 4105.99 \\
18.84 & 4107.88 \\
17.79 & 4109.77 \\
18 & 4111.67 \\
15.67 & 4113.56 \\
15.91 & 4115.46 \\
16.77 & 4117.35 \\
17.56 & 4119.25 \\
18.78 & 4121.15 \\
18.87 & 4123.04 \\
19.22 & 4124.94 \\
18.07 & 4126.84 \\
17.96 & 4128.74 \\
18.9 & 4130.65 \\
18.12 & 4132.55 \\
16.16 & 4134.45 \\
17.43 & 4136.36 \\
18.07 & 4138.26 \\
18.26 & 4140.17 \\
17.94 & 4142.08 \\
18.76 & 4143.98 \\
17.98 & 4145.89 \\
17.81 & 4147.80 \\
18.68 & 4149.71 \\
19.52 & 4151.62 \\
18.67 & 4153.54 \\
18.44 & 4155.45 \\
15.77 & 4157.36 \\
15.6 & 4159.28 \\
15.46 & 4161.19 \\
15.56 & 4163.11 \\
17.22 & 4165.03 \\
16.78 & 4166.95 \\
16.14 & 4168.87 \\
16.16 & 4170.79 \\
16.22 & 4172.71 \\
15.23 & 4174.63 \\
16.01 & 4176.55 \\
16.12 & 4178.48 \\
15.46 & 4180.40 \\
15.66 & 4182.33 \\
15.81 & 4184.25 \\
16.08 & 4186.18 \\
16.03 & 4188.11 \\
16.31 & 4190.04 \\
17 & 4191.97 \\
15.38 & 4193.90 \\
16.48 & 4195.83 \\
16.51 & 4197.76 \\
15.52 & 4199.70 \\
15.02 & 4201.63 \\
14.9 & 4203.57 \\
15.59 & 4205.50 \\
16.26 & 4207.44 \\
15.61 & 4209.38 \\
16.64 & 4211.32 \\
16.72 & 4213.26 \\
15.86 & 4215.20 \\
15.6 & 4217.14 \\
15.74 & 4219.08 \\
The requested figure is 19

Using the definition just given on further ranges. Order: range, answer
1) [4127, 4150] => 18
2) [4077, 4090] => 18.9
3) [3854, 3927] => 18.9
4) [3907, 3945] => 16.6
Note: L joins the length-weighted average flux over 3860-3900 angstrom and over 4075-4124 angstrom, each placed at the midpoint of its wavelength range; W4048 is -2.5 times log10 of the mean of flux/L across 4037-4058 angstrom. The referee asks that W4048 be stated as 0.12 mag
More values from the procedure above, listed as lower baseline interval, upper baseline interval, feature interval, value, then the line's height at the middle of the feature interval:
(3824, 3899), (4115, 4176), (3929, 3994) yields 0.072 mag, 18.3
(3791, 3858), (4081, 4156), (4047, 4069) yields 0.097 mag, 18.3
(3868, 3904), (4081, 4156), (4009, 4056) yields 0.098 mag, 18.7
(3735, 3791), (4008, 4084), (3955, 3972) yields 0.066 mag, 18.1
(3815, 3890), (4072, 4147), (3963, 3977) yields 0.080 mag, 18.6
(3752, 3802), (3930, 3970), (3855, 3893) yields -0.097 mag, 18.3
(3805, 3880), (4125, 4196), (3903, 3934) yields 0.091 mag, 18.7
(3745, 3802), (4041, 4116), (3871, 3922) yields 0.033 mag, 19.1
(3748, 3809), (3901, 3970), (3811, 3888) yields -0.014 mag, 18.7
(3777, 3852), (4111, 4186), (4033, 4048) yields 0.063 mag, 17.8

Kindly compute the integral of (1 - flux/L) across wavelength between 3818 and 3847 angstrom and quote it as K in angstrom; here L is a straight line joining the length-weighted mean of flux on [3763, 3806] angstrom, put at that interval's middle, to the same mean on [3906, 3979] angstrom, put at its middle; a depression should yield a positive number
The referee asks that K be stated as 2.02 angstrom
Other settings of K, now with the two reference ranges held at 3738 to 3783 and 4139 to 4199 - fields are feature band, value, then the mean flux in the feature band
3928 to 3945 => 2.5 angstrom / 16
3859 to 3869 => -1.1 angstrom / 21.5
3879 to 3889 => 0.7 angstrom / 17.8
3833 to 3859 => 2.7 angstrom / 17.5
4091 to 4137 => -2.5 angstrom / 18.1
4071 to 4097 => -1.6 angstrom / 18.5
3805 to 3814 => 0.0 angstrom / 19.7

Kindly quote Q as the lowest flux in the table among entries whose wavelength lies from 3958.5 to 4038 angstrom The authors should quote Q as 15.75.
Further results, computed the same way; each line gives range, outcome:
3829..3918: 14.69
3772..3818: 17.79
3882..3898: 17.4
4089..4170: 15.46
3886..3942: 14.65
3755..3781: 18.31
